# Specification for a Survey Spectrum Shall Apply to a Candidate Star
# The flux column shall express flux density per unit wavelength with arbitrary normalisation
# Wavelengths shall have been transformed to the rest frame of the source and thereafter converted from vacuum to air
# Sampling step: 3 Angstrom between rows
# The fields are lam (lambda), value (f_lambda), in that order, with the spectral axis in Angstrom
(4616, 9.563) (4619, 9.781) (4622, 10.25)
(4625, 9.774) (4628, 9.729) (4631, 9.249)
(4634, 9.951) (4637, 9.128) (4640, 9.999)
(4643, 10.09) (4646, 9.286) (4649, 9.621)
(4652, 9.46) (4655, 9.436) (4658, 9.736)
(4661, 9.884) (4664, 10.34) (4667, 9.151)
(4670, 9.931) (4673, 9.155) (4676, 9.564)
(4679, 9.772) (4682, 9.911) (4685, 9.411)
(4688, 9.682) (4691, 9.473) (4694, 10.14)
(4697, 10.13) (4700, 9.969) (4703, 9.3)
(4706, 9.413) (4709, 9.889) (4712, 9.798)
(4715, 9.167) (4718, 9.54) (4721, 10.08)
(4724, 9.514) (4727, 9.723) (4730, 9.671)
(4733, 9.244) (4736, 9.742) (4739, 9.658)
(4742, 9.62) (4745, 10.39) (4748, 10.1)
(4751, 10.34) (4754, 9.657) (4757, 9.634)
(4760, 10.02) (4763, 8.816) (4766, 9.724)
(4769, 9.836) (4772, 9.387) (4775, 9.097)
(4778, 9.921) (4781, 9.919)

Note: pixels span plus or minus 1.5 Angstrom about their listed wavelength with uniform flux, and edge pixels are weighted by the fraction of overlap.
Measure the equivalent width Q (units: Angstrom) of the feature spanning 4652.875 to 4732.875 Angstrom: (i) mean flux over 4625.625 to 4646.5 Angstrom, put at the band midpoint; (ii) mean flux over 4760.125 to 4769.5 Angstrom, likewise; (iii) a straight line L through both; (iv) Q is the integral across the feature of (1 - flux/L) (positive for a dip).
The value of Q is -0.7 Angstrom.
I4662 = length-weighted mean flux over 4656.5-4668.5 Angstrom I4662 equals 9.78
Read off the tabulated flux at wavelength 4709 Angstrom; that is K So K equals 9.889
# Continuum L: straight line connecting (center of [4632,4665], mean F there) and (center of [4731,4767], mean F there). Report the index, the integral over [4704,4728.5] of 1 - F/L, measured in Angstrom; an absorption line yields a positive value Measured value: 0.2 Angstrom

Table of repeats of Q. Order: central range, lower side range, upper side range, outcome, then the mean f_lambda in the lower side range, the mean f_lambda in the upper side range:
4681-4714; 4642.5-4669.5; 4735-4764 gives 0.0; 9.66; 9.82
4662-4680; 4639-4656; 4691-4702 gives 0.3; 9.64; 9.96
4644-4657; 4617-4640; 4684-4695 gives 0.3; 9.71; 9.67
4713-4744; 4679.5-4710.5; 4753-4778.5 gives 0.1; 9.73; 9.55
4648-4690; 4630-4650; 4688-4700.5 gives 0.5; 9.63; 9.9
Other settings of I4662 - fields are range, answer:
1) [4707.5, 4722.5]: 9.69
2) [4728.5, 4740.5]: 9.58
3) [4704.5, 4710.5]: 9.65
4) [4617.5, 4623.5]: 10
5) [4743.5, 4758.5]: 10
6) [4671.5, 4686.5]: 9.56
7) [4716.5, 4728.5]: 9.71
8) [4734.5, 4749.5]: 9.9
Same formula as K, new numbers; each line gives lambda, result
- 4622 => 10.25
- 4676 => 9.564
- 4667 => 9.151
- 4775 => 9.097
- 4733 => 9.244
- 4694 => 10.14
